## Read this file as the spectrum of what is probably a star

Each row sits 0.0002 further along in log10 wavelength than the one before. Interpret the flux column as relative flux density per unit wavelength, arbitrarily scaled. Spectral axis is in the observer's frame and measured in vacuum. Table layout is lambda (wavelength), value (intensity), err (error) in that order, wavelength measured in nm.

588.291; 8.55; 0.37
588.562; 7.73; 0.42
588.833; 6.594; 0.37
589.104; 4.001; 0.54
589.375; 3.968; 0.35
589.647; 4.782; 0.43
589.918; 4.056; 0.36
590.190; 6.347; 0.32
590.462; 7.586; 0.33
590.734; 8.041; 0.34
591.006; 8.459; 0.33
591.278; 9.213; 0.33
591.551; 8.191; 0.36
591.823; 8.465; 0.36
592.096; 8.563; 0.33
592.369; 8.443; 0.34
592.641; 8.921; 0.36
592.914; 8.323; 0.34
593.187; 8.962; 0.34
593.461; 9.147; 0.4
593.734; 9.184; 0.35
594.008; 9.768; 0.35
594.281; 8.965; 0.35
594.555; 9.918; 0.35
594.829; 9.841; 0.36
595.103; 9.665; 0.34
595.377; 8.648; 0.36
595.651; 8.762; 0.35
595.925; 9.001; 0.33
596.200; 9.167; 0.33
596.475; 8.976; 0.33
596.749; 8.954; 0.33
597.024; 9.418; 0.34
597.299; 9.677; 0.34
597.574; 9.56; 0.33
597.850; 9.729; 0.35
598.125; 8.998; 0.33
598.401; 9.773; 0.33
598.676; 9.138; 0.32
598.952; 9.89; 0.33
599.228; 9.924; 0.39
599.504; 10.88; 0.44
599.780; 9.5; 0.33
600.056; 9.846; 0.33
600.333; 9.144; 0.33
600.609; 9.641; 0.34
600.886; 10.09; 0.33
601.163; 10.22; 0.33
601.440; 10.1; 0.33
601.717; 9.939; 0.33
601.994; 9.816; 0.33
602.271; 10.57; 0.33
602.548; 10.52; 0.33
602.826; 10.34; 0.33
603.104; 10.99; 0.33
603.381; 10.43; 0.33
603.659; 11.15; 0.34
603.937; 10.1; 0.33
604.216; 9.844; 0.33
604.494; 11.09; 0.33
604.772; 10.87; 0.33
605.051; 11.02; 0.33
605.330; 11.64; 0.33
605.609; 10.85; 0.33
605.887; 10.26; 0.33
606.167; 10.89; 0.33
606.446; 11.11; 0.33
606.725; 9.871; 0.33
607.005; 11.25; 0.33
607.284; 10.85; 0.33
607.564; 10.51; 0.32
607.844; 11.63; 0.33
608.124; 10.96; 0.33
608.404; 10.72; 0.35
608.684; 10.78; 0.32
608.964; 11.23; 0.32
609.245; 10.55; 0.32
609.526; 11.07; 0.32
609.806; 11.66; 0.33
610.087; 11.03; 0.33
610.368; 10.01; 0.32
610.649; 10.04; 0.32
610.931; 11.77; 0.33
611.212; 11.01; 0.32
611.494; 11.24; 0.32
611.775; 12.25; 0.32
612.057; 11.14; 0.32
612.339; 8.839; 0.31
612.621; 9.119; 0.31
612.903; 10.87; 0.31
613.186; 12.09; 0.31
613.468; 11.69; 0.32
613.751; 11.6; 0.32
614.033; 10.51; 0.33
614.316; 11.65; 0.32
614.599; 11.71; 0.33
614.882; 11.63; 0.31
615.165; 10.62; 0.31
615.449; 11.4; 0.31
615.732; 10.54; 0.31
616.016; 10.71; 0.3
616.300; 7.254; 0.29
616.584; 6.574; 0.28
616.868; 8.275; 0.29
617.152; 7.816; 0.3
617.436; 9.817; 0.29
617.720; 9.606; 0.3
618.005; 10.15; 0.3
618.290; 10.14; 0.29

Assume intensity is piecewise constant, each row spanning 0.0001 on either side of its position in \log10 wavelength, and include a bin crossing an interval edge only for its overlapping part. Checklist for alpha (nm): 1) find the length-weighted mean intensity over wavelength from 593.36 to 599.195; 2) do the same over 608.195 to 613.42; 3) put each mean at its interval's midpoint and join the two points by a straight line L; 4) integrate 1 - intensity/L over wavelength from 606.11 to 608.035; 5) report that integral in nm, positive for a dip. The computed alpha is -0.07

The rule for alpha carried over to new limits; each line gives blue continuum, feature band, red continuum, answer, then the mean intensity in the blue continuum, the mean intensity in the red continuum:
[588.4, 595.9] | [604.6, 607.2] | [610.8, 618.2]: -0.39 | 7.97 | 10.4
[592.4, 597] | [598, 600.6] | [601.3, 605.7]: 0.05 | 9.13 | 10.6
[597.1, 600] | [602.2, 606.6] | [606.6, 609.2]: -0.13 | 9.7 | 10.9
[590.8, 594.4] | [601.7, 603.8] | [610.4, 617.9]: -0.21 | 8.8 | 10.4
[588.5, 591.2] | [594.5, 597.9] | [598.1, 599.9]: -0.25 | 6.18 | 9.78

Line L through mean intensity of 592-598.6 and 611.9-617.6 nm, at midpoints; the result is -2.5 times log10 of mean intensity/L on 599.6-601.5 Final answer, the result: -0.04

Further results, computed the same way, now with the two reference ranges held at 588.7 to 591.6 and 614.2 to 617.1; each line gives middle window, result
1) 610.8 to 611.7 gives -0.22 mag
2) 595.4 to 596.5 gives -0.23 mag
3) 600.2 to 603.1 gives -0.25 mag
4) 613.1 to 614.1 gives -0.19 mag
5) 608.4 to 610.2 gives -0.21 mag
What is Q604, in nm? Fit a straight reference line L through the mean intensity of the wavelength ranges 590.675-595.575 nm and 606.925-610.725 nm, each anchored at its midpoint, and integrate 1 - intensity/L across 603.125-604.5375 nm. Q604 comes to -0.04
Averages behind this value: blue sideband 8.94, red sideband 10.9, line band 10.5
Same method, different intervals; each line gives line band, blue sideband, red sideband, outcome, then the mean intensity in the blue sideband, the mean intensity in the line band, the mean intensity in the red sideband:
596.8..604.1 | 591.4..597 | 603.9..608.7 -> -0.02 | 9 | 9.96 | 10.8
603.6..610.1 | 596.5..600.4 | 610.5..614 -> -0.28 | 9.59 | 10.9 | 11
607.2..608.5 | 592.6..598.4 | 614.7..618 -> -0.21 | 9.24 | 10.9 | 9.53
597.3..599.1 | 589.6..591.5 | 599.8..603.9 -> -0.07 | 7.08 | 9.53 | 10.2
